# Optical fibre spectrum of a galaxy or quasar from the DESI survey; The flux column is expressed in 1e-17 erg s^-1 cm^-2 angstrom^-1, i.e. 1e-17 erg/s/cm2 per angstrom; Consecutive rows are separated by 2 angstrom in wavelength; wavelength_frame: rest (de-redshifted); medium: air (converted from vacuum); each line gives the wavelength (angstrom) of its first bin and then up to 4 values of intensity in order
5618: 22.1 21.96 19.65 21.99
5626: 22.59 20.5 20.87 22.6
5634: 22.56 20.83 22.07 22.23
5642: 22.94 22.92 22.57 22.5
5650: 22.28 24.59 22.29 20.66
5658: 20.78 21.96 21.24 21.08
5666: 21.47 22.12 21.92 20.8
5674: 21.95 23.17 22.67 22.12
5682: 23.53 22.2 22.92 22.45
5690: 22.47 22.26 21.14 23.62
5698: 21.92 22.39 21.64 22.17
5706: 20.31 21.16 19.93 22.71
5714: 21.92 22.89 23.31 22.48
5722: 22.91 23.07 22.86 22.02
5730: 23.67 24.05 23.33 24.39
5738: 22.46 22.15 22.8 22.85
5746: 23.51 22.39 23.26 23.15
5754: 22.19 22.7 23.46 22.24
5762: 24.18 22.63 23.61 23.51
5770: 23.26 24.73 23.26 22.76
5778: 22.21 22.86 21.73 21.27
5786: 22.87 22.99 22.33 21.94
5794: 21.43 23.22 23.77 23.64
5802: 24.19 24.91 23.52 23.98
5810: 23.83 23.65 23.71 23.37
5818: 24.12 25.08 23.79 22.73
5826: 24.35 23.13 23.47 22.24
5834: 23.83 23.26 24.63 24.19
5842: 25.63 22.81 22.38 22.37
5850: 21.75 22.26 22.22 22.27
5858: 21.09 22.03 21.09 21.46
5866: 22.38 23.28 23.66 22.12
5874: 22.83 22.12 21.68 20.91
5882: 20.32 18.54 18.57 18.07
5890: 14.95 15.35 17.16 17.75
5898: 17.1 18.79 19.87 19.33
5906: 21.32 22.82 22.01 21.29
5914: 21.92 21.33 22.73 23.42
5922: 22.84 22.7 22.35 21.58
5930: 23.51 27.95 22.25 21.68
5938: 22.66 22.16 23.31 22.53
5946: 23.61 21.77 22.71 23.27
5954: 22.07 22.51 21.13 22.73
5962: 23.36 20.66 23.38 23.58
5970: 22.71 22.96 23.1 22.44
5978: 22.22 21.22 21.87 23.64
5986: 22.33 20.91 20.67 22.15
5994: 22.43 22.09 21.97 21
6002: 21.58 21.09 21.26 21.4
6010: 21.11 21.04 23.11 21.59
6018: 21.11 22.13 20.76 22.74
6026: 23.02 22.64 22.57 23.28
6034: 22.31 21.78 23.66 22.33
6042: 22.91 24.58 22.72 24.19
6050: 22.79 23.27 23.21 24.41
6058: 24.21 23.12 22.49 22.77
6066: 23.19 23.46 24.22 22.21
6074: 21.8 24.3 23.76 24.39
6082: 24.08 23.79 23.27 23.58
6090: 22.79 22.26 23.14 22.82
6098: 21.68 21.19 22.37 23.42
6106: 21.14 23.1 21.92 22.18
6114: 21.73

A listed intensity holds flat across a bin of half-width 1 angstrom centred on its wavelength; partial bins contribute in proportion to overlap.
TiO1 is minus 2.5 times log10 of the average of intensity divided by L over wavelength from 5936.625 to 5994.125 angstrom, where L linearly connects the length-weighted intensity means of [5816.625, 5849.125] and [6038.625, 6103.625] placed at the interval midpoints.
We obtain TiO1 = 0.05 mag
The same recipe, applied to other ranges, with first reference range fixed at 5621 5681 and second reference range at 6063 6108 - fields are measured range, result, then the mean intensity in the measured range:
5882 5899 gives 0.28 mag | 17.4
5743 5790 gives -0.03 mag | 22.9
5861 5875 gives 0.00 mag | 22.4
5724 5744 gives -0.05 mag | 23.1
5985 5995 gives 0.05 mag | 21.7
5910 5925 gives 0.01 mag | 22.3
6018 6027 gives 0.04 mag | 22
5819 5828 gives -0.07 mag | 23.9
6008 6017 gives 0.06 mag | 21.7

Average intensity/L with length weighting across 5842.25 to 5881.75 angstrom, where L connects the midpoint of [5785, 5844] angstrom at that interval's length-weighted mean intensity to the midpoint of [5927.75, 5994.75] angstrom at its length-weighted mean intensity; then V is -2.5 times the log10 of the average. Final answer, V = 0.05 mag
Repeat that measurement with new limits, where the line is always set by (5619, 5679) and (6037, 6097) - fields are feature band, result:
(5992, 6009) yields 0.07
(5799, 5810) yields -0.07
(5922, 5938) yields -0.01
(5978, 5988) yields 0.04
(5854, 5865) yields 0.05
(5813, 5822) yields -0.07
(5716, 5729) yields -0.03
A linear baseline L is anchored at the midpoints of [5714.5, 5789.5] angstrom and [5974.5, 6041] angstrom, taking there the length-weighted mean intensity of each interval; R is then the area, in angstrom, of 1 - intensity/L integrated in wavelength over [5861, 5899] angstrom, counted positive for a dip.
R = 4.3 angstrom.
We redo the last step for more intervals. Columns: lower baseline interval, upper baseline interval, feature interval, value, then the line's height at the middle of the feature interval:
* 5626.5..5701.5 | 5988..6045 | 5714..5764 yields -2.0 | 22.1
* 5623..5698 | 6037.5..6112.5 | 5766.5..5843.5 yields -3.2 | 22.5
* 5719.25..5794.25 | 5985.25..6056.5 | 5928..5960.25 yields -0.5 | 22.4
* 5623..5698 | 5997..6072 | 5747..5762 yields -0.4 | 22.2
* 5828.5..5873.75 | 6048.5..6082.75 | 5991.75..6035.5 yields 2.5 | 23.2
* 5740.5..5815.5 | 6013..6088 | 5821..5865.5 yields 0.4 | 23.1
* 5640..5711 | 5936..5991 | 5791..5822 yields -2.0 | 22.2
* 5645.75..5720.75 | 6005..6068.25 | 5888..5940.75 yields 3.5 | 22.5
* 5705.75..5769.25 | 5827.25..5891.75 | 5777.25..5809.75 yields -0.9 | 22.4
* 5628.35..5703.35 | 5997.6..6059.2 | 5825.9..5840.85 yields -0.9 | 22.3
